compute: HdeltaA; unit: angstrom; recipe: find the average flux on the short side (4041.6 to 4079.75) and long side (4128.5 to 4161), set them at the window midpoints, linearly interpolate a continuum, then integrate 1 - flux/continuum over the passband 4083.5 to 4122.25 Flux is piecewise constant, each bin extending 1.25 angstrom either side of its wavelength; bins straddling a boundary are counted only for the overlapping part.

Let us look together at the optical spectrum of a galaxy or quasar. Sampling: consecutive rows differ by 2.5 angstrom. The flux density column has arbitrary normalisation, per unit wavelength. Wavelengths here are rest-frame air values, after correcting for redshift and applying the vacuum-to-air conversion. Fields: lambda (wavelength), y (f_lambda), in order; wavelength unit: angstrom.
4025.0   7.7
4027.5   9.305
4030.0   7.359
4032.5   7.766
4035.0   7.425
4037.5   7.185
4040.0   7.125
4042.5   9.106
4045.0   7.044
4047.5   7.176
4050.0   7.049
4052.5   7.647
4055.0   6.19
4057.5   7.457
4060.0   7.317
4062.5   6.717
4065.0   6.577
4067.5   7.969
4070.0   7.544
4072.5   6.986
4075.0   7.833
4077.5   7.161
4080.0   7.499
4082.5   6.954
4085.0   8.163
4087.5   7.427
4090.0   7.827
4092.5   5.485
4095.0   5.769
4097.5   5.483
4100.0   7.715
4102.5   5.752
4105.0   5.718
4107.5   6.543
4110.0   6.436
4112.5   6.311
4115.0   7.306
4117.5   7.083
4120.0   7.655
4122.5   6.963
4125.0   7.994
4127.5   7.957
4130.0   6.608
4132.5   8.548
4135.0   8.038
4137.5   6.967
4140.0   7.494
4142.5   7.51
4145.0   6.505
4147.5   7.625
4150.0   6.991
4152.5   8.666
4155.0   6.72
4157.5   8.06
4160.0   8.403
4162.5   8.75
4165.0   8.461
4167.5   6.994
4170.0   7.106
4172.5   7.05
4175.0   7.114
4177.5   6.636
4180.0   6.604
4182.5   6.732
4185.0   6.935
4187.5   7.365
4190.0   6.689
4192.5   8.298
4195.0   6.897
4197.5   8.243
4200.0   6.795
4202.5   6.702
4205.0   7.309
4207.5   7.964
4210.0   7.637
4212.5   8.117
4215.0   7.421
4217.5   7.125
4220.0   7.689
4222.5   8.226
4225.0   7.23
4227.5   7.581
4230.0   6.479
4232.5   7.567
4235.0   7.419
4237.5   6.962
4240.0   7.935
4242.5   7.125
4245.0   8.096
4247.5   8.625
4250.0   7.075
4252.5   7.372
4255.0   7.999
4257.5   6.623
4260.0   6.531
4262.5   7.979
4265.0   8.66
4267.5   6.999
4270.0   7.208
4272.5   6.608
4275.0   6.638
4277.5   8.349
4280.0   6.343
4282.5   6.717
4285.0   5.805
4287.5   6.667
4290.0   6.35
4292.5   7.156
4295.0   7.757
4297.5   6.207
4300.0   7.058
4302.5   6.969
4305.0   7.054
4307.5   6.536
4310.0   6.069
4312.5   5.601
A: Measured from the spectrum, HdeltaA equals 3.7 angstrom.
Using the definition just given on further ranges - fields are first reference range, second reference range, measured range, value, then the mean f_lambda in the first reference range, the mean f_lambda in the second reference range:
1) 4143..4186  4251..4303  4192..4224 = -1.3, 7.38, 7.05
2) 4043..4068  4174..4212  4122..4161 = -2.1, 7.15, 7.21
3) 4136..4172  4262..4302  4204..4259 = -2.2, 7.58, 7.01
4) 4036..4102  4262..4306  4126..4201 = -3.6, 7.15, 7.01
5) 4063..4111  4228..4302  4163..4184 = -0.3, 6.89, 7.18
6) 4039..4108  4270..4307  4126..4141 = -1.3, 7.05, 6.84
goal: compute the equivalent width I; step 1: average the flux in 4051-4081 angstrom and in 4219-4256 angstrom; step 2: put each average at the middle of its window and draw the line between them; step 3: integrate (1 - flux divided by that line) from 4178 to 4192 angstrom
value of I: 1.0 angstrom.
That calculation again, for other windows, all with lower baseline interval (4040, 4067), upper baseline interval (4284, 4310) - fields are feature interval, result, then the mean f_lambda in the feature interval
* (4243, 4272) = -3.0 angstrom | 7.52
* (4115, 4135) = -1.3 angstrom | 7.56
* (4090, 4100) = 1.4 angstrom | 6.13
